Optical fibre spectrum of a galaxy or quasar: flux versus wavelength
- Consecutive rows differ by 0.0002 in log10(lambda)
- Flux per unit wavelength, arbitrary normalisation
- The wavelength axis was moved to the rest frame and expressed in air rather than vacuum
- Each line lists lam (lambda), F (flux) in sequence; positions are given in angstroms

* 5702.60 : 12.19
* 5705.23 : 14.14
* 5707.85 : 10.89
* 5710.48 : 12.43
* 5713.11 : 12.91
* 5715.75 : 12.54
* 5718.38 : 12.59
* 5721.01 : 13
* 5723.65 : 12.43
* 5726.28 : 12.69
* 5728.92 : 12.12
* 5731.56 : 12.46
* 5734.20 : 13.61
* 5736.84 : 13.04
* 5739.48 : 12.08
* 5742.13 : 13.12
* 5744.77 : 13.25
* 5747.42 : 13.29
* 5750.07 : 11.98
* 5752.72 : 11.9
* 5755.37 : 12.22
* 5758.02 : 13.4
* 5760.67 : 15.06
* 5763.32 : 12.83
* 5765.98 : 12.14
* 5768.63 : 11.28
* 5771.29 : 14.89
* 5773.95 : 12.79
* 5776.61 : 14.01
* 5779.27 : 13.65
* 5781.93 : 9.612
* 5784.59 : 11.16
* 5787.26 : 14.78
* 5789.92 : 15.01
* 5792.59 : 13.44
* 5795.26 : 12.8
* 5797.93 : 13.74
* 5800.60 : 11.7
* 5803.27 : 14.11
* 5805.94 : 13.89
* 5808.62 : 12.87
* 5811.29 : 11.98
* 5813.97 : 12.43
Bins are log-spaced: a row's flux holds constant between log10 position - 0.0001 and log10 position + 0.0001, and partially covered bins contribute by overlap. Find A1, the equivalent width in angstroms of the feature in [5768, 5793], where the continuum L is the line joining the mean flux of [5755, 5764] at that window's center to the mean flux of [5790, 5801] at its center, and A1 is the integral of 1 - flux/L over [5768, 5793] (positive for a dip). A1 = 0.5 angstroms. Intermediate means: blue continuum 13.6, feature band 13.1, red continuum 13.3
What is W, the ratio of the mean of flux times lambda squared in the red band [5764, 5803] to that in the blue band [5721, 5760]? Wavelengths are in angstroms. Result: 1.03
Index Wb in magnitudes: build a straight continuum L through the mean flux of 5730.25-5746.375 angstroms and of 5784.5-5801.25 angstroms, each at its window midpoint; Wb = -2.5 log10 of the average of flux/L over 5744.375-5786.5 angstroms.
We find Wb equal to 0.04 mag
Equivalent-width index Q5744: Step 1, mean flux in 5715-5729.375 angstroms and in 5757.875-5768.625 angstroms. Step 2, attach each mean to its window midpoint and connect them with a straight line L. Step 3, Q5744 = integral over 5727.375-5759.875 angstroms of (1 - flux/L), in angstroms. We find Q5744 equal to 0.3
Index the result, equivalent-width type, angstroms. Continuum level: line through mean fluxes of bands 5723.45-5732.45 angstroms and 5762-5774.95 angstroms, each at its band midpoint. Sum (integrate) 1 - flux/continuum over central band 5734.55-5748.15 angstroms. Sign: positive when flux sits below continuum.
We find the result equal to -0.5 angstroms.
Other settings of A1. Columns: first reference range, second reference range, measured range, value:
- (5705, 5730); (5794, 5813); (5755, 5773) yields -0.5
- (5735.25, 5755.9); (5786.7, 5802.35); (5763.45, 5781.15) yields 0.2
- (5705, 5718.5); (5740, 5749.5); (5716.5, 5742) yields 0.1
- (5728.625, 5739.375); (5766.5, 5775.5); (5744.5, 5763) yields -0.2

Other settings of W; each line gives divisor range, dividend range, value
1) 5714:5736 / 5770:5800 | 1.06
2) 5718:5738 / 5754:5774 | 1.04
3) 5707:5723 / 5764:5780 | 1.07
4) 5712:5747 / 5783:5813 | 1.06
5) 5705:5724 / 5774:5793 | 1.07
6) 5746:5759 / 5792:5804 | 1.06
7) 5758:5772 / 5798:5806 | 1.02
